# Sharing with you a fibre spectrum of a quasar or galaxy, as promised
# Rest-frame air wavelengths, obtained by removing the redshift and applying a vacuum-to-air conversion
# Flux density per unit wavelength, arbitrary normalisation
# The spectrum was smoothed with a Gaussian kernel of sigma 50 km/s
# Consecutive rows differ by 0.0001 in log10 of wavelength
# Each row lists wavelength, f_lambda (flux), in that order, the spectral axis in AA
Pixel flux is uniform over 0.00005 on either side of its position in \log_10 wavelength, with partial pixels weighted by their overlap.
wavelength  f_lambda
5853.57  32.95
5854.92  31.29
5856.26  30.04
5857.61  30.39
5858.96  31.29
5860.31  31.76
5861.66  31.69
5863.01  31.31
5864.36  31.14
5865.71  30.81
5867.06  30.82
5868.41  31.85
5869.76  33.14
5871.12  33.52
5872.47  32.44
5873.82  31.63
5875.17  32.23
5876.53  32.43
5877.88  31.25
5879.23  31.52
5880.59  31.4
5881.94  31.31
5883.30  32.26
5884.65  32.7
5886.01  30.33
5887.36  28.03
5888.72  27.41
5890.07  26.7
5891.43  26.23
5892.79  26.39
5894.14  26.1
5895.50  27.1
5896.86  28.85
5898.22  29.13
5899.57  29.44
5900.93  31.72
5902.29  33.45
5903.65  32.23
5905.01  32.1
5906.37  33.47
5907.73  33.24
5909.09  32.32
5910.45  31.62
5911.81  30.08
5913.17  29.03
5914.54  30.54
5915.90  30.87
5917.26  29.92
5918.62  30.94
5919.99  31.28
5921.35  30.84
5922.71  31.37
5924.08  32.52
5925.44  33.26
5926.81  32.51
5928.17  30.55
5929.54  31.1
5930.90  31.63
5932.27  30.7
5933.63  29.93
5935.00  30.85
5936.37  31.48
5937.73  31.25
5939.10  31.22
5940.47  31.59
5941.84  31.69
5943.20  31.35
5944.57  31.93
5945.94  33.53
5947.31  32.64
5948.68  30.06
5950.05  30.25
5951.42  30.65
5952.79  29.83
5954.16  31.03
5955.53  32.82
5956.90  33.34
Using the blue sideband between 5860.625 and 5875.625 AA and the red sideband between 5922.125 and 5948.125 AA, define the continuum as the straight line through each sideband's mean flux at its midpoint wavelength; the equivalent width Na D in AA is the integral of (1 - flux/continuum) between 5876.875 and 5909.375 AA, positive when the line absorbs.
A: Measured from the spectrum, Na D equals 1.62 AA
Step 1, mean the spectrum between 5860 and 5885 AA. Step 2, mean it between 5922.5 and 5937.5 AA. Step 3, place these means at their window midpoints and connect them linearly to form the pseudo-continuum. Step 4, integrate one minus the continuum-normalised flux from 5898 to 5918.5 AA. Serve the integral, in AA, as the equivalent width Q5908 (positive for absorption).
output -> 0.2 AA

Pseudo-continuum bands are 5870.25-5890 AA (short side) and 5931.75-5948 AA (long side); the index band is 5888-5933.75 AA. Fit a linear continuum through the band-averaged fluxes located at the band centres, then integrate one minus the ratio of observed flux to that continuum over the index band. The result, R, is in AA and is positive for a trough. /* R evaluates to 1.4 AA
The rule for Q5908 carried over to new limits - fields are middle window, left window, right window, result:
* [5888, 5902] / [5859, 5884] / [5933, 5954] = 1.57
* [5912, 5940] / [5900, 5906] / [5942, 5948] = 1.07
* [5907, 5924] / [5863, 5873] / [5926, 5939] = 0.15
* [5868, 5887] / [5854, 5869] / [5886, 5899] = -1.72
